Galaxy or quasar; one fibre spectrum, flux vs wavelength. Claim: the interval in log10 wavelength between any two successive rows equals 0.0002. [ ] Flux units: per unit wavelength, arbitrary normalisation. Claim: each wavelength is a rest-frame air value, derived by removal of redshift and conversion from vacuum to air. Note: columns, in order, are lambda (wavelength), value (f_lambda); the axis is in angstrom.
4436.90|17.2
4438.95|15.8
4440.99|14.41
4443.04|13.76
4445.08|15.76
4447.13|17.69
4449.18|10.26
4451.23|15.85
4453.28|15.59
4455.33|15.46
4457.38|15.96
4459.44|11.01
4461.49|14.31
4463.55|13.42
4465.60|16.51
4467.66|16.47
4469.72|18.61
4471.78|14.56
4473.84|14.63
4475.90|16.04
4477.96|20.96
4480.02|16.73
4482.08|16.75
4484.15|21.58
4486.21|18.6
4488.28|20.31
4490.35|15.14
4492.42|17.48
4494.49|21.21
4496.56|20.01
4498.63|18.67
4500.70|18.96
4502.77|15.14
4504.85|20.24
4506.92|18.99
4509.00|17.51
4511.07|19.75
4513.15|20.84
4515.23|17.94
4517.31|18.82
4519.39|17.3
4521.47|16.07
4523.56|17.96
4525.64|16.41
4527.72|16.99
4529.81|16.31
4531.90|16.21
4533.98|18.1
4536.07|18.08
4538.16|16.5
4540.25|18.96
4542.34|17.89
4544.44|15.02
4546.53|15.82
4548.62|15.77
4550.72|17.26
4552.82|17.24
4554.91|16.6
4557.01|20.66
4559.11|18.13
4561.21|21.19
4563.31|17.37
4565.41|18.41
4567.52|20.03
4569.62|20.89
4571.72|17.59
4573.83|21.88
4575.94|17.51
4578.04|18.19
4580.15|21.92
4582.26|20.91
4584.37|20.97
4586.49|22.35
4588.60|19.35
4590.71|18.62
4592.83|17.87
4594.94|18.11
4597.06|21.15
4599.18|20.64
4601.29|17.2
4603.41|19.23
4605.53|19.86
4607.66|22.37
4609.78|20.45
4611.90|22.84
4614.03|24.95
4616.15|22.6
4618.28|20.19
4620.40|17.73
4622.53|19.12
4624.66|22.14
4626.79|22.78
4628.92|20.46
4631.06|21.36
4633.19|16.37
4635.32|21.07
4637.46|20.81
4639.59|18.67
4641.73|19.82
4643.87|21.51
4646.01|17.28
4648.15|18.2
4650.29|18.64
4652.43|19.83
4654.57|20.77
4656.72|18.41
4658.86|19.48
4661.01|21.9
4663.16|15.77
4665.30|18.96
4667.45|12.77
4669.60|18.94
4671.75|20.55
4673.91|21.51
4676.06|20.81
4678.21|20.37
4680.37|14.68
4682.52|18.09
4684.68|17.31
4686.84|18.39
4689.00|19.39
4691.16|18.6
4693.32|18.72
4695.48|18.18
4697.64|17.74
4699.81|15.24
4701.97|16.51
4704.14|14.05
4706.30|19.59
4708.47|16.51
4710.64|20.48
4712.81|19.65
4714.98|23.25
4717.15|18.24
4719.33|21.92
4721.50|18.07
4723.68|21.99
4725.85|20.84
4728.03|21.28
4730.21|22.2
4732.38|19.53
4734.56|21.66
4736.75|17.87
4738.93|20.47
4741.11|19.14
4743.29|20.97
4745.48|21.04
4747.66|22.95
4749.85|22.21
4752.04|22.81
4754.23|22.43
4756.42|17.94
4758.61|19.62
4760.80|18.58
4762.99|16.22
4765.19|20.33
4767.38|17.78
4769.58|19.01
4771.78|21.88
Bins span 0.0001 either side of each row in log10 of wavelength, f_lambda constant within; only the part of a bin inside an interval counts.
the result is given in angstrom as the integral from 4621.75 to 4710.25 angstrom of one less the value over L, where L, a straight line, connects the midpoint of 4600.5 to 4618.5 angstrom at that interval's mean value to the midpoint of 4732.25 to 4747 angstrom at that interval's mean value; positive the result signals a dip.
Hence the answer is 8.3 angstrom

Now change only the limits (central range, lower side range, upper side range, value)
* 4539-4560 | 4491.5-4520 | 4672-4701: 1.6 angstrom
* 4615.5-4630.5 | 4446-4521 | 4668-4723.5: -2.1 angstrom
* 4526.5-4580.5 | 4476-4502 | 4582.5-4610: 3.8 angstrom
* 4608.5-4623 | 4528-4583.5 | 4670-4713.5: -2.3 angstrom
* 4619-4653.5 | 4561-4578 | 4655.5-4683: -1.7 angstrom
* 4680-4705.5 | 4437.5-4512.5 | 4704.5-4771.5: 2.9 angstrom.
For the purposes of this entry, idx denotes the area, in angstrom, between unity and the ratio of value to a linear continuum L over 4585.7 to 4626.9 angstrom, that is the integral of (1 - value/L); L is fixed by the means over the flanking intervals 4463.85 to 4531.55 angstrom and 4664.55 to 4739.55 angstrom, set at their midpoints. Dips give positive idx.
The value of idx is -4.38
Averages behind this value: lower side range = 17.9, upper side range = 19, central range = 20.4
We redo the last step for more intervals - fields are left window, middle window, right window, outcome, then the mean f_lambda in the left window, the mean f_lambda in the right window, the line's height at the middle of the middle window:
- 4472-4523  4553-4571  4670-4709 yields -0.81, 18.3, 18.2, 18.2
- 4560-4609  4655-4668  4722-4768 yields 1.17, 19.7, 20.4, 20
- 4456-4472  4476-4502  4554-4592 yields -4.14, 15.1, 19.6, 16.2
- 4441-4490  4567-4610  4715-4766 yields -4.37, 16.1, 20.4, 18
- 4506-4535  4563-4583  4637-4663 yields -1.15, 17.8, 19.4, 18.5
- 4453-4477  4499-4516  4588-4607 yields -2.26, 15.2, 19.2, 16.5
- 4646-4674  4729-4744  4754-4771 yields -1.13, 18.7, 18.9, 18.8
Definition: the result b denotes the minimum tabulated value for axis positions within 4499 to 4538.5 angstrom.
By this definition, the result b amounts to 15.14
